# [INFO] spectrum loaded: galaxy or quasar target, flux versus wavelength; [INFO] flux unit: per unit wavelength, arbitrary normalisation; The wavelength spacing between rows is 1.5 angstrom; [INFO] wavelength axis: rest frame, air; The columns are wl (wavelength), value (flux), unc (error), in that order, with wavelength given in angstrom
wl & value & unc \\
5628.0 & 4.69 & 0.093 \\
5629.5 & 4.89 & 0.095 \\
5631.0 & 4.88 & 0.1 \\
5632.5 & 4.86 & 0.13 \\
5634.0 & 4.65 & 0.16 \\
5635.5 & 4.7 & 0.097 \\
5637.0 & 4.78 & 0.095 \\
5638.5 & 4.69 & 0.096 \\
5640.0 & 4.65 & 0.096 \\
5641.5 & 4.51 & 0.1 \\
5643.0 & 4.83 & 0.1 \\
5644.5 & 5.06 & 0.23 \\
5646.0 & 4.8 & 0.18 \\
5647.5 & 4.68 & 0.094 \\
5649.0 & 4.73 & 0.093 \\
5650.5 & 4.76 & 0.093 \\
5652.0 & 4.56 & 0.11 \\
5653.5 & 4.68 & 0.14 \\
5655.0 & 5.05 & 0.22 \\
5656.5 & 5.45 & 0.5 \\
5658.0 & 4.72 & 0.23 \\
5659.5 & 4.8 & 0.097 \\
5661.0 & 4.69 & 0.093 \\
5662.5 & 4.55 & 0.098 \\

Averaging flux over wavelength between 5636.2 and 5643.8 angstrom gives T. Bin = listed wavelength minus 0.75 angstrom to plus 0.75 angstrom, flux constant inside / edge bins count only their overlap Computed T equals 4.69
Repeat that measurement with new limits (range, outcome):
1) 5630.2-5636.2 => 4.77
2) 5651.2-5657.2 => 4.93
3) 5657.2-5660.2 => 4.77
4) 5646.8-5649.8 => 4.71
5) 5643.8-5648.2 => 4.85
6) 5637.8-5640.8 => 4.67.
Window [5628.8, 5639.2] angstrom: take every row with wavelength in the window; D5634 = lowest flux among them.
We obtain 4.65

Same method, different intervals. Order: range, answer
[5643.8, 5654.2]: 4.56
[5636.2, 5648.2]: 4.51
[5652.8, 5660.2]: 4.68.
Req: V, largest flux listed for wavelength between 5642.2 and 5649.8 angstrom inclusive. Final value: 5.06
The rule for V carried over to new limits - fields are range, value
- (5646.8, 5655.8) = 5.05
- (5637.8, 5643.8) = 4.83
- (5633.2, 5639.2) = 4.78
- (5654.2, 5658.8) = 5.45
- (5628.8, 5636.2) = 4.89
